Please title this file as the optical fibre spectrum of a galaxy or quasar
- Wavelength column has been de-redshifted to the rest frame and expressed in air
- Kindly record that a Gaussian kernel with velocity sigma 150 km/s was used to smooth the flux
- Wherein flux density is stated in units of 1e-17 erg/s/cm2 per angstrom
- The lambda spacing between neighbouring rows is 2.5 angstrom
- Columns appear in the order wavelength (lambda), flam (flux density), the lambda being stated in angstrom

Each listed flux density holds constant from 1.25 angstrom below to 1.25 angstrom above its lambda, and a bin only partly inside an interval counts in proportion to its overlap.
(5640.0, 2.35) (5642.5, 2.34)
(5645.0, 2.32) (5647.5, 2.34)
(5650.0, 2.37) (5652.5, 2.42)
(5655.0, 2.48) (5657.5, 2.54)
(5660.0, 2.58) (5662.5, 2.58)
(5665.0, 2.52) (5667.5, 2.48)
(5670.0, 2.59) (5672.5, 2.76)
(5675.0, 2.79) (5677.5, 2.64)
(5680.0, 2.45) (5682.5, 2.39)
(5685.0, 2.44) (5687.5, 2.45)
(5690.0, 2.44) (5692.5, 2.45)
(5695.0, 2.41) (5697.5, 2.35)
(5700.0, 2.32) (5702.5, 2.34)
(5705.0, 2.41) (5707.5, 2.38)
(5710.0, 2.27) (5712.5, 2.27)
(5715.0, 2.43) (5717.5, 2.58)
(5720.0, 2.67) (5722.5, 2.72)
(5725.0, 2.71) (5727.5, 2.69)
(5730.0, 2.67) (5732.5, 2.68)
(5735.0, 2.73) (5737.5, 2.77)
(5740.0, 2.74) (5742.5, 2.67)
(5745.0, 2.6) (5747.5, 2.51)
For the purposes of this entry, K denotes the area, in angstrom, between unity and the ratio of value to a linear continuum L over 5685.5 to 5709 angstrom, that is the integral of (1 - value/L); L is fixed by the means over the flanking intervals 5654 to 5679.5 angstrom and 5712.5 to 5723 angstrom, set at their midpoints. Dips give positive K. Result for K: 1.6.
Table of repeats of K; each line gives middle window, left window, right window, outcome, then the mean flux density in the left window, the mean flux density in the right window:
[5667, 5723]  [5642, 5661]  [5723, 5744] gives 2.1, 2.43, 2.71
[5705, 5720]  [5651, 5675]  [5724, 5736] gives 1.4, 2.56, 2.69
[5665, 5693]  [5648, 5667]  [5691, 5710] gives -1.2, 2.49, 2.37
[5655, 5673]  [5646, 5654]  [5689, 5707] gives -1.4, 2.38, 2.39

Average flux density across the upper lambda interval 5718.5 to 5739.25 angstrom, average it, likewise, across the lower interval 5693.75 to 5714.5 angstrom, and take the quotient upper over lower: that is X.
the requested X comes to 1.15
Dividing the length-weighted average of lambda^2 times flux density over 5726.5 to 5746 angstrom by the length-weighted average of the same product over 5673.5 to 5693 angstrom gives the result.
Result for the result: 1.09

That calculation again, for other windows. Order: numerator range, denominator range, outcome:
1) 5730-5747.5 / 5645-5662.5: 1.13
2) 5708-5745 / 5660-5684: 1.03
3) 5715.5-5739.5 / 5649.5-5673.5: 1.08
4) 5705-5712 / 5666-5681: 0.90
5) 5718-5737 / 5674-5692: 1.09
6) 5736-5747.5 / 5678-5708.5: 1.13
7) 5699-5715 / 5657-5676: 0.91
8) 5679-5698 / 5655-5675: 0.95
